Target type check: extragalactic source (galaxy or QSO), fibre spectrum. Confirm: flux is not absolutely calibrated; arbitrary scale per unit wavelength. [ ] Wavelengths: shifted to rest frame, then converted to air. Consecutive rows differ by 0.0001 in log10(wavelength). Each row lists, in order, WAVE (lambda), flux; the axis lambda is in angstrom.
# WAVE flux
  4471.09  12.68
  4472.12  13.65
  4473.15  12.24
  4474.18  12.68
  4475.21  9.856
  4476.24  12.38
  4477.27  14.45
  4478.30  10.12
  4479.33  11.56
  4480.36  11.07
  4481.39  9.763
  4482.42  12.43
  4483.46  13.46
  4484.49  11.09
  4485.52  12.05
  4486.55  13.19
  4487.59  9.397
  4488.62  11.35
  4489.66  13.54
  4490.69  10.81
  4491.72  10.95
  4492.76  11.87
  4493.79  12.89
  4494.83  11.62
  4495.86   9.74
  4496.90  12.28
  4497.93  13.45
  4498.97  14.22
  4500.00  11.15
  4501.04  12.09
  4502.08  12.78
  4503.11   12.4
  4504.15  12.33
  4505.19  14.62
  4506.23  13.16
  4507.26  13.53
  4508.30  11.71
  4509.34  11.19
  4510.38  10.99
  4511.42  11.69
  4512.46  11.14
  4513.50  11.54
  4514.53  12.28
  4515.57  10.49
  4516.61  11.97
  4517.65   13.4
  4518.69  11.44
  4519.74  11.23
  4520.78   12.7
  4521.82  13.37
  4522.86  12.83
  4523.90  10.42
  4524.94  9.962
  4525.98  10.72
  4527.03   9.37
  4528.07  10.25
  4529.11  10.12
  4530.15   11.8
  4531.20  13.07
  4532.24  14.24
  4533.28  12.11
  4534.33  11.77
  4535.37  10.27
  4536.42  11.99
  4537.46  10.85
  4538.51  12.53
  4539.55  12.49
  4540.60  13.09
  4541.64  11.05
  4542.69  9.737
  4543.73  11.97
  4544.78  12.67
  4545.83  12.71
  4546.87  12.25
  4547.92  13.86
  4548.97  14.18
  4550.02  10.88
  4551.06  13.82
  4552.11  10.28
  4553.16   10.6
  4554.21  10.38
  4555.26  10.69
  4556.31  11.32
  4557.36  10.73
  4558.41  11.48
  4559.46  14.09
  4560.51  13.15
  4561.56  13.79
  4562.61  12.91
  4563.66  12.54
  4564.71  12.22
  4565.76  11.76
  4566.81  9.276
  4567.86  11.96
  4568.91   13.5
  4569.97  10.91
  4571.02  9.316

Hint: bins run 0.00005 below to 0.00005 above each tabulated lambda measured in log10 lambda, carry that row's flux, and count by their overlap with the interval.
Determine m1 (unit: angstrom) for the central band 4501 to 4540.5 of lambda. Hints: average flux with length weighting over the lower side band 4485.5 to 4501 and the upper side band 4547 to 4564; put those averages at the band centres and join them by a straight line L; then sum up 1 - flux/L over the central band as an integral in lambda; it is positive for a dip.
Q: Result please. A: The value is 0.5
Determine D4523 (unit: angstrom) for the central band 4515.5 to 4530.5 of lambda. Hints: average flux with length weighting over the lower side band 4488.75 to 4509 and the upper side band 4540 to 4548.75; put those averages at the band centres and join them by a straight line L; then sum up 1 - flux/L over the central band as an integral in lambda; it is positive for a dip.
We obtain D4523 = 1.14 angstrom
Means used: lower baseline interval 12.3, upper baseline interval 12.2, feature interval 11.4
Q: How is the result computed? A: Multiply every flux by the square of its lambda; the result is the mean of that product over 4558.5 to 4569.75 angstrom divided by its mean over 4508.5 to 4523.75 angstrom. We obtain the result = 1.1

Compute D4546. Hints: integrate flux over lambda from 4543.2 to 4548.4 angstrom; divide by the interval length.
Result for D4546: 12.7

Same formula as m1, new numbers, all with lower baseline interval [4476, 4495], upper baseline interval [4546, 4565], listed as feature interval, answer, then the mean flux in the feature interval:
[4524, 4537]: 0.8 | 11.3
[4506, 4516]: 0.2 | 11.8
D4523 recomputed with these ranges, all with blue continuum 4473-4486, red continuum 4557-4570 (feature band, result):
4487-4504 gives -0.1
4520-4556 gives 1.1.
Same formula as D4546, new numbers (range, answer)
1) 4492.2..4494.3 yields 12.3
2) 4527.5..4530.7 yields 10.7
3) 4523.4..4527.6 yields 10.1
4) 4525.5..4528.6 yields 10.1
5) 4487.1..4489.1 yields 10.4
